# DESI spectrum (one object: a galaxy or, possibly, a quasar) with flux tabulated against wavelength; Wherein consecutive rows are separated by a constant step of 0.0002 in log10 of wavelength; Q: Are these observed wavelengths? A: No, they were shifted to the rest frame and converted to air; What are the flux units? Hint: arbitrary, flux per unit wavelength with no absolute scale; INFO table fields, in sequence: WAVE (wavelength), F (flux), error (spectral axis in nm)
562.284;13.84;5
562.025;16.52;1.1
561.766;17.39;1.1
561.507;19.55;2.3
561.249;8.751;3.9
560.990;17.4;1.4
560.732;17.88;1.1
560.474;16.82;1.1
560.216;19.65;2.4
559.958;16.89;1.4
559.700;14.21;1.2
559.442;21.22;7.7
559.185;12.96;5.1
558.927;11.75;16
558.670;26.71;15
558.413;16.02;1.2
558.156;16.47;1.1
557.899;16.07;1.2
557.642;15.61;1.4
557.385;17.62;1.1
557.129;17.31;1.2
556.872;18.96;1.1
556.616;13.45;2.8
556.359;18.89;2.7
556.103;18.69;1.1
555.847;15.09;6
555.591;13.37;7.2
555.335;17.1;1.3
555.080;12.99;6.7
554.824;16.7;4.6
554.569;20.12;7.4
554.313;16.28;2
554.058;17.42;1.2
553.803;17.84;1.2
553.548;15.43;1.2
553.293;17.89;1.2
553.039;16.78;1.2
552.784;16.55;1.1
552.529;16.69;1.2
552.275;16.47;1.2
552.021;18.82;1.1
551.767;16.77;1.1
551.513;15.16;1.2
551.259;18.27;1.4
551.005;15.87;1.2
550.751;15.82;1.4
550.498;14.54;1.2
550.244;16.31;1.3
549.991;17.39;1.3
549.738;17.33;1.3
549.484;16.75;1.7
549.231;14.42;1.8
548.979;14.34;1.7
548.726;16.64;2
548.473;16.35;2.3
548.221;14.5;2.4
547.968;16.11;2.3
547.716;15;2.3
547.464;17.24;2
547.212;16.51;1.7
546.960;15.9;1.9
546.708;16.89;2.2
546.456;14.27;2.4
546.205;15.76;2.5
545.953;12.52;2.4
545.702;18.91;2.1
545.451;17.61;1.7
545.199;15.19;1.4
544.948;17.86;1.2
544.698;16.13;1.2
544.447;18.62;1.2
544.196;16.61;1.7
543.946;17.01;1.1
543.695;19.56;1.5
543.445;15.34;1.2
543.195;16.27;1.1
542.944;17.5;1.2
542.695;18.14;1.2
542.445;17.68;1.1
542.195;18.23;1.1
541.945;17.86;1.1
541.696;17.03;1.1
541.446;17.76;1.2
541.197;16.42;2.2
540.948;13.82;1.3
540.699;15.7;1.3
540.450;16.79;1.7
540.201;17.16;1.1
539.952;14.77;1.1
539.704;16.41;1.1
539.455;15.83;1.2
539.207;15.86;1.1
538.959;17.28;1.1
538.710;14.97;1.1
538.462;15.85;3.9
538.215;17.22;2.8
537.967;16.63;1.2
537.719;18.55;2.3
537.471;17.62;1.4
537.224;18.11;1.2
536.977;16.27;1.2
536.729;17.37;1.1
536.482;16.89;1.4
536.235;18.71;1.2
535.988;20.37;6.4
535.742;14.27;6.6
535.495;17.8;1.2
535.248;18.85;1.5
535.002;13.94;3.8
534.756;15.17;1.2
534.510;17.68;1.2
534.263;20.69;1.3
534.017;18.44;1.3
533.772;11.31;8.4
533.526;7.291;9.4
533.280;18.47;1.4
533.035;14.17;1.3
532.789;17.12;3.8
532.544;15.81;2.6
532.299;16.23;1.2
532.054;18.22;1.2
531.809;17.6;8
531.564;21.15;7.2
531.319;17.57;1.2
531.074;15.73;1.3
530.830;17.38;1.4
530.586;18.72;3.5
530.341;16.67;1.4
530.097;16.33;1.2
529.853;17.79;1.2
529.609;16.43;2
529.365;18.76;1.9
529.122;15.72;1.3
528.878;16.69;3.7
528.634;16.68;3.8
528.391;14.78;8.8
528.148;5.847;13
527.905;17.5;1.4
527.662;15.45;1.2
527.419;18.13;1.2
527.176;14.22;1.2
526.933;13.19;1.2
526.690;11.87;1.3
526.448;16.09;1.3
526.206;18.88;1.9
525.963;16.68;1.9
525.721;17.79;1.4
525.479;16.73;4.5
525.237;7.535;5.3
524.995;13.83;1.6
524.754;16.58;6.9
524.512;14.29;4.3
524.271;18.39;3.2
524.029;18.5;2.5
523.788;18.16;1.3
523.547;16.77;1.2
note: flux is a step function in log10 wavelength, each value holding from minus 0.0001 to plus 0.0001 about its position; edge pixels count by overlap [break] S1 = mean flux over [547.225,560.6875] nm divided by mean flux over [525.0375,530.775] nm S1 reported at 1.07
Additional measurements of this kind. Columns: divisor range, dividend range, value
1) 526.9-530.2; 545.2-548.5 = 1.02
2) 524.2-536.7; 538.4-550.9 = 1.02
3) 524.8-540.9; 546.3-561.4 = 1.01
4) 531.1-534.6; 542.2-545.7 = 1.05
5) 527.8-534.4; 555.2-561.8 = 1.03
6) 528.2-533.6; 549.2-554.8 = 1.02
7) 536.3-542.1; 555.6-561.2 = 1.02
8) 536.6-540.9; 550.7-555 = 1.02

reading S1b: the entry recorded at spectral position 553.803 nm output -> 17.84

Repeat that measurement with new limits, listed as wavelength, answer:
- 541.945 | 17.86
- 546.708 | 16.89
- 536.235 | 18.71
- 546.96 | 15.9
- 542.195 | 18.23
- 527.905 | 17.5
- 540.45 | 16.79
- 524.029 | 18.5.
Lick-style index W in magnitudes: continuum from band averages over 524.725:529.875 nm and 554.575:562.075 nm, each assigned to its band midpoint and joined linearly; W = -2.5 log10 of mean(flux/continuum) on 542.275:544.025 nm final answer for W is -0.09 mag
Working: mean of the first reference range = 15.3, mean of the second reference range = 16.7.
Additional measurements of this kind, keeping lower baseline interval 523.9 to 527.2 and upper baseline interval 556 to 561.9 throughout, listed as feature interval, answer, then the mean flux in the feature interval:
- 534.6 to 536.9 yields -0.08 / 17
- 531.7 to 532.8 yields -0.09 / 17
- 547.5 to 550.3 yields 0.03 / 16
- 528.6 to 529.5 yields -0.10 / 17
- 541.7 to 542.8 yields -0.11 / 17.9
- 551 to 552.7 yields -0.02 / 16.9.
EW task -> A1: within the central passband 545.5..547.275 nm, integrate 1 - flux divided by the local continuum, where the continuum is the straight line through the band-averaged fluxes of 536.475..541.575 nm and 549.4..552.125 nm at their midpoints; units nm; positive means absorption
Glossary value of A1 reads 0.08 nm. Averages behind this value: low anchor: 16.5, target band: 15.9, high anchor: 16.6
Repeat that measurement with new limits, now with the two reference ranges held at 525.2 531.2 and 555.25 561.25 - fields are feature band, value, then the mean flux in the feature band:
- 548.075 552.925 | 0.077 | 16.3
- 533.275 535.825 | 0.045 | 15.7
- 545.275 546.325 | 0.014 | 16.1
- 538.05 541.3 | 0.031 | 16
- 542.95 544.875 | -0.097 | 17.1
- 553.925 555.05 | -0.039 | 17.2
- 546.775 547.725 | 0.004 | 16.4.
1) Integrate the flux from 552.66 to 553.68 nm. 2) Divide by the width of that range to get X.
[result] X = 16.7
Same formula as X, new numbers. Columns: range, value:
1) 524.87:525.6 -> 12.7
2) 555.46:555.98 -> 14.3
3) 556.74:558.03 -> 17.1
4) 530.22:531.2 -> 17.1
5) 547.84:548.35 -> 15.3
